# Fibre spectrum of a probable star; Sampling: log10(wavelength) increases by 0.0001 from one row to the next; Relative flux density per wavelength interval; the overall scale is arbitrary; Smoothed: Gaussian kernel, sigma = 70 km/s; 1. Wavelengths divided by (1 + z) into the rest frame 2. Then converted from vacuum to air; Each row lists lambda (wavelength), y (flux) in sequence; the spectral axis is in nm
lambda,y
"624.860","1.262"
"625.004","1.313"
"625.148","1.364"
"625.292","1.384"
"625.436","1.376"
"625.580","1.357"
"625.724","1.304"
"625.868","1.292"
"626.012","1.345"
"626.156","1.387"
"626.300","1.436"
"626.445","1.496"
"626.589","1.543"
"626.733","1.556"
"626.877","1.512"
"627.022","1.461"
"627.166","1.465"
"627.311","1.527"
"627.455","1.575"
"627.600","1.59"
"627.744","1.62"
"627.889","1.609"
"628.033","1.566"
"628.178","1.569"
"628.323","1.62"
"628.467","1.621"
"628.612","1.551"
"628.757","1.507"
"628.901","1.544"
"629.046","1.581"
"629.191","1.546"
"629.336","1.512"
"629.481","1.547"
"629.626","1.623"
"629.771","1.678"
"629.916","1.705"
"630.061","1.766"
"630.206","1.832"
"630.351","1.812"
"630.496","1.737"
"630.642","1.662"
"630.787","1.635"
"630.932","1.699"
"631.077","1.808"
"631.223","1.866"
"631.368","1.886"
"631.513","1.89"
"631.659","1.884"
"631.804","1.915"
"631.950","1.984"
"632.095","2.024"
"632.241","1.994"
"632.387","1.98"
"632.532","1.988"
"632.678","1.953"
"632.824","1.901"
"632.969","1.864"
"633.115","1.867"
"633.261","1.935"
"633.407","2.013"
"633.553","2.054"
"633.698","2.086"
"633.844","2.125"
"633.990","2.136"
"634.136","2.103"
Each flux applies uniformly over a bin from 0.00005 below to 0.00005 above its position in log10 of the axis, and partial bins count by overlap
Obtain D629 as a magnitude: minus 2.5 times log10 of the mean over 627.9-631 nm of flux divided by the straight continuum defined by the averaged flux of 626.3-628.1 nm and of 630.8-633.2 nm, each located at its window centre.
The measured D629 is 0.048 mag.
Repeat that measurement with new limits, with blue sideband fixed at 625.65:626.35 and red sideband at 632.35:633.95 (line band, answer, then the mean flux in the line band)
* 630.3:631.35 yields 0.02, 1.75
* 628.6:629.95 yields 0.04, 1.58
